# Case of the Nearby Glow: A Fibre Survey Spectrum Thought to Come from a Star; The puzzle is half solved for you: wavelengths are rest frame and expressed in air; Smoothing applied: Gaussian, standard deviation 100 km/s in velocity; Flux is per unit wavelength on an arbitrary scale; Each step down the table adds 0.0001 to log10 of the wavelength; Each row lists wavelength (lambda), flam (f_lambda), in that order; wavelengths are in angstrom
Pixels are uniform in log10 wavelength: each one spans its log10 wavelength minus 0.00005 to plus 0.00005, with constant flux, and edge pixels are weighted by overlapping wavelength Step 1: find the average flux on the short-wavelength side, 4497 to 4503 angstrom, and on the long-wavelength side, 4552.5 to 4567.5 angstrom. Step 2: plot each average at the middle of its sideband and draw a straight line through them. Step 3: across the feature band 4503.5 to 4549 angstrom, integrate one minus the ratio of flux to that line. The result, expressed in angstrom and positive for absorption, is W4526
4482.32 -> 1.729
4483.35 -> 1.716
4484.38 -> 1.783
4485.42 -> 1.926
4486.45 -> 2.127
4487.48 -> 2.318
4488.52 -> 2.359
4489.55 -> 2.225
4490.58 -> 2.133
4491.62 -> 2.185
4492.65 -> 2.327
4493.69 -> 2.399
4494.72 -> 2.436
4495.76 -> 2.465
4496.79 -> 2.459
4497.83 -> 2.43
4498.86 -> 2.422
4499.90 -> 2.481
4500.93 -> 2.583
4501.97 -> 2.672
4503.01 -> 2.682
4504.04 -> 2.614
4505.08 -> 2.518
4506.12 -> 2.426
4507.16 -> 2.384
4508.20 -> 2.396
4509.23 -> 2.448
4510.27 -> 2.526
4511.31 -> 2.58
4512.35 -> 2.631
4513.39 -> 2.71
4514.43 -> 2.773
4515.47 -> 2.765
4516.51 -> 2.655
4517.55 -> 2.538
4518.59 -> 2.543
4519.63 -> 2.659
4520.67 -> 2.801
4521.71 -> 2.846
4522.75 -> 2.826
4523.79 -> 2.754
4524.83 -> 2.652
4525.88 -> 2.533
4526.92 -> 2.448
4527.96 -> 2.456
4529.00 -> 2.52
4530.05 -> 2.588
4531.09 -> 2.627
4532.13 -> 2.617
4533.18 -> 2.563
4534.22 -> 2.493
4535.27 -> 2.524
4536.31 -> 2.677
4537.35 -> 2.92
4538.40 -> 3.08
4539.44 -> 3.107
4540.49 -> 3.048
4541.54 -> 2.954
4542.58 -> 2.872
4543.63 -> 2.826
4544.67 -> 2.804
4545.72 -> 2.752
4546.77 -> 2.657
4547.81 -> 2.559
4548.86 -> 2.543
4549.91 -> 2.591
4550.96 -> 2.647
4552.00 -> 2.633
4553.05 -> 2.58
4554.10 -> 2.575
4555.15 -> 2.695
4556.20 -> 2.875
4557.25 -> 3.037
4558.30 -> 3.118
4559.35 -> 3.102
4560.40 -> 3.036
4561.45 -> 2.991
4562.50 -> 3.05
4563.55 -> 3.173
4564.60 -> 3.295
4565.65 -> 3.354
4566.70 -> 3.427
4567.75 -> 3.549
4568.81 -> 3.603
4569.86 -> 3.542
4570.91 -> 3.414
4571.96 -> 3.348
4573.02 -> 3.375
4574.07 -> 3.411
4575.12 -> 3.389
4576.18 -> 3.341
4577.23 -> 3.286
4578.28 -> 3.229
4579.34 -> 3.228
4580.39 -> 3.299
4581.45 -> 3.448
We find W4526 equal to 1.4 angstrom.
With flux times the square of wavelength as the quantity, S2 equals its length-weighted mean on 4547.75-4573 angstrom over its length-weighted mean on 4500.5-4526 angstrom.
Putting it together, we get 1.19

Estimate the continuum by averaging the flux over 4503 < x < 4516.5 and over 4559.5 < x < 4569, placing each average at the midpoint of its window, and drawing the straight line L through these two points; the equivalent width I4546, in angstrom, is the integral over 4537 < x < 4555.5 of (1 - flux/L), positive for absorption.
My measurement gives 1.6 angstrom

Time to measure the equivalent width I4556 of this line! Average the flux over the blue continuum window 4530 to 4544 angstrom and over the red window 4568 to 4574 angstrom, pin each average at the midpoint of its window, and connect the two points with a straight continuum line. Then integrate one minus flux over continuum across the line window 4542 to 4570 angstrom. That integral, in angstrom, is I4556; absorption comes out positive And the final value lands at 1.9 angstrom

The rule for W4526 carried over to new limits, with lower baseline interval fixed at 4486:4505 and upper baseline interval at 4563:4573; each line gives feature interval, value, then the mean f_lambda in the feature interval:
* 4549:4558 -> 1.41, 2.71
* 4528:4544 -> 1.18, 2.75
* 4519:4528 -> 0.39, 2.67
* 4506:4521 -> 0.39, 2.59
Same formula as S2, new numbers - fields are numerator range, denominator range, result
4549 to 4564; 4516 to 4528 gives 1.09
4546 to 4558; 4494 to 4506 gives 1.09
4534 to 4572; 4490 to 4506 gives 1.24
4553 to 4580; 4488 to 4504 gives 1.36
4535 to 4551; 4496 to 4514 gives 1.12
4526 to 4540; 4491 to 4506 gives 1.09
